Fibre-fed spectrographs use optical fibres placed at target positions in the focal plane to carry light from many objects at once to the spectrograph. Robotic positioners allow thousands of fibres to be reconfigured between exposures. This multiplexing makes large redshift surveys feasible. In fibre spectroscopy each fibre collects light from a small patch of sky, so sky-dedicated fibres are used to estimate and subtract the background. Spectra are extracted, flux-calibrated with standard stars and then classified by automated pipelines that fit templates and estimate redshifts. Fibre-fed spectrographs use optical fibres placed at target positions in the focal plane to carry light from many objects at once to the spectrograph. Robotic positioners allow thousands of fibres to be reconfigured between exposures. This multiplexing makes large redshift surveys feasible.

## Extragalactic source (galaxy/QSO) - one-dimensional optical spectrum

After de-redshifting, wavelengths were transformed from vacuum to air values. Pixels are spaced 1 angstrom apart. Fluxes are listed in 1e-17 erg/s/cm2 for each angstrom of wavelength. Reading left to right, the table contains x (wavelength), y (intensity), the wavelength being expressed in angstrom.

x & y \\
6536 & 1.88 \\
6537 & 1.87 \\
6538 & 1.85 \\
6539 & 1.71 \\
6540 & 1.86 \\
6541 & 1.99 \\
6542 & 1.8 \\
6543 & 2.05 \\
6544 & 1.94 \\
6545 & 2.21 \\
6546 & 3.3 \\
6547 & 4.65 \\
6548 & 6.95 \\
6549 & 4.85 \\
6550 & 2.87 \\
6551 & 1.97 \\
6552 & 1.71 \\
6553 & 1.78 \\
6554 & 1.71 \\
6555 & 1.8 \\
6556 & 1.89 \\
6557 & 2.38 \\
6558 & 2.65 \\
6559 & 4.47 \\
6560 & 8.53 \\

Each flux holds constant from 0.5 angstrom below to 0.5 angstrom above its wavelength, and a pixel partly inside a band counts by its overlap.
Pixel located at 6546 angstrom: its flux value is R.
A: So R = 3.3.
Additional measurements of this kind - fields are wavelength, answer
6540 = 1.86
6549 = 4.85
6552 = 1.71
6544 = 1.94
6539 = 1.71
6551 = 1.97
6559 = 4.47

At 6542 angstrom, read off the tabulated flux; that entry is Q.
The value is 1.8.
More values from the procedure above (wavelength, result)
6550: 2.87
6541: 1.99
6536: 1.88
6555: 1.8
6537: 1.87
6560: 8.53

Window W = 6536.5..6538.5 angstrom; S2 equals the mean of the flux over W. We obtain 1.86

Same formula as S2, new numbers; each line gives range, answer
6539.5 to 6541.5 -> 1.93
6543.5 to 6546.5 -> 2.48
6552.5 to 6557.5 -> 1.91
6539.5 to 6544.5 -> 1.93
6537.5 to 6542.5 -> 1.84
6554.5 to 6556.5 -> 1.84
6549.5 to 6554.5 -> 2.01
